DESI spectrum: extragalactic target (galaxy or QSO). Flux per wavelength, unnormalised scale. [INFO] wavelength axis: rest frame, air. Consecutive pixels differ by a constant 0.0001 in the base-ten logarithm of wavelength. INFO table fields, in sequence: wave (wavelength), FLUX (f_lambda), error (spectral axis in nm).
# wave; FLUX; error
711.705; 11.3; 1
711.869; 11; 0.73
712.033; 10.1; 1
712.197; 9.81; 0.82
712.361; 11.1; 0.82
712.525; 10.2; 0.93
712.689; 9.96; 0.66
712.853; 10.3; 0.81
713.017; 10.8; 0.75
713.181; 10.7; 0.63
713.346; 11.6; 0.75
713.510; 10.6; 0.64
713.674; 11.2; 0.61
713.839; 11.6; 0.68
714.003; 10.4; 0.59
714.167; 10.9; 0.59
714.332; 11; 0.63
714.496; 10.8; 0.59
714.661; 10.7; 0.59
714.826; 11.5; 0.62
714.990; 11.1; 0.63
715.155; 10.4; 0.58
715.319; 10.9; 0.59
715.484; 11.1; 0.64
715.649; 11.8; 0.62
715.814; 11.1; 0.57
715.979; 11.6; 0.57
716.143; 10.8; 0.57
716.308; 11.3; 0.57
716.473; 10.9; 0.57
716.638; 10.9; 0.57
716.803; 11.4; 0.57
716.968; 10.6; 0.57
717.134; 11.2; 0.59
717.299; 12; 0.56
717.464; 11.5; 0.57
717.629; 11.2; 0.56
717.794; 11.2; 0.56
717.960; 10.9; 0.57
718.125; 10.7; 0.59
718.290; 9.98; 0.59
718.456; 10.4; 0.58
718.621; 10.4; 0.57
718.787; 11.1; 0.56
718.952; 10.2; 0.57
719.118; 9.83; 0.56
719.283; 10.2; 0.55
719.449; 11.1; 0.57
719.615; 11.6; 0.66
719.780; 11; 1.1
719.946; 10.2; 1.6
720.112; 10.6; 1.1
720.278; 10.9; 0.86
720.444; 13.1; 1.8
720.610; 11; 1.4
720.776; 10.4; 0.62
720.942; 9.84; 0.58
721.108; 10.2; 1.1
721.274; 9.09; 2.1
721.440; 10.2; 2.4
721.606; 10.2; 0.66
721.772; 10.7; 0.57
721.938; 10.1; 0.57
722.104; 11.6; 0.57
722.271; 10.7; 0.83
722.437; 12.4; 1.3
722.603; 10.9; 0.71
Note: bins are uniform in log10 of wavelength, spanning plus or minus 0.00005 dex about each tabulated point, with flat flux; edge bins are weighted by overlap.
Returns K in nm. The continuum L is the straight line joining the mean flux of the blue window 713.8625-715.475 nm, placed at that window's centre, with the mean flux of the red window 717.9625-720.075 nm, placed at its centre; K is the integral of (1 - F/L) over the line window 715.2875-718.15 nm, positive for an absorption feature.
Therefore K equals -0.12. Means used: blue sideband 10.9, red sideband 10.6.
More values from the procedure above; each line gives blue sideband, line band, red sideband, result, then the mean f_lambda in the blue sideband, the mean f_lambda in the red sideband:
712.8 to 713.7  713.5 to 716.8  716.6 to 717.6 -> 0.01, 10.9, 11.3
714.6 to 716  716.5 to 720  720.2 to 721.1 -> 0.06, 11.1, 11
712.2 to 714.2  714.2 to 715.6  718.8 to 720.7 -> -0.02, 10.7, 10.9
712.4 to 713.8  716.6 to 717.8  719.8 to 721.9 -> -0.07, 10.7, 10.5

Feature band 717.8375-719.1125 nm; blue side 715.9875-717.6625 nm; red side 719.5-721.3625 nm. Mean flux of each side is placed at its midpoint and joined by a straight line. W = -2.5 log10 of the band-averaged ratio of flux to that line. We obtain 0.05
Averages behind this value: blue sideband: 11.2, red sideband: 10.7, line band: 10.5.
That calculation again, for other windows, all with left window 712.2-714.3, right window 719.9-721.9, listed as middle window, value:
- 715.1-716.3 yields -0.05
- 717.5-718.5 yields -0.02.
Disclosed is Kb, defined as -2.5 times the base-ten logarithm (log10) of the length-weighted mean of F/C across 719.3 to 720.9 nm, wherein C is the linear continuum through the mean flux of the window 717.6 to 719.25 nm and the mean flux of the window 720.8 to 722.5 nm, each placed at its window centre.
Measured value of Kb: -0.05 mag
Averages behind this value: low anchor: 10.6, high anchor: 10.5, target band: 11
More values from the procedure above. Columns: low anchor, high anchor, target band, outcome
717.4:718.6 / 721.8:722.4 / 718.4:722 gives 0.03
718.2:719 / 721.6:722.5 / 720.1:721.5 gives 0.02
